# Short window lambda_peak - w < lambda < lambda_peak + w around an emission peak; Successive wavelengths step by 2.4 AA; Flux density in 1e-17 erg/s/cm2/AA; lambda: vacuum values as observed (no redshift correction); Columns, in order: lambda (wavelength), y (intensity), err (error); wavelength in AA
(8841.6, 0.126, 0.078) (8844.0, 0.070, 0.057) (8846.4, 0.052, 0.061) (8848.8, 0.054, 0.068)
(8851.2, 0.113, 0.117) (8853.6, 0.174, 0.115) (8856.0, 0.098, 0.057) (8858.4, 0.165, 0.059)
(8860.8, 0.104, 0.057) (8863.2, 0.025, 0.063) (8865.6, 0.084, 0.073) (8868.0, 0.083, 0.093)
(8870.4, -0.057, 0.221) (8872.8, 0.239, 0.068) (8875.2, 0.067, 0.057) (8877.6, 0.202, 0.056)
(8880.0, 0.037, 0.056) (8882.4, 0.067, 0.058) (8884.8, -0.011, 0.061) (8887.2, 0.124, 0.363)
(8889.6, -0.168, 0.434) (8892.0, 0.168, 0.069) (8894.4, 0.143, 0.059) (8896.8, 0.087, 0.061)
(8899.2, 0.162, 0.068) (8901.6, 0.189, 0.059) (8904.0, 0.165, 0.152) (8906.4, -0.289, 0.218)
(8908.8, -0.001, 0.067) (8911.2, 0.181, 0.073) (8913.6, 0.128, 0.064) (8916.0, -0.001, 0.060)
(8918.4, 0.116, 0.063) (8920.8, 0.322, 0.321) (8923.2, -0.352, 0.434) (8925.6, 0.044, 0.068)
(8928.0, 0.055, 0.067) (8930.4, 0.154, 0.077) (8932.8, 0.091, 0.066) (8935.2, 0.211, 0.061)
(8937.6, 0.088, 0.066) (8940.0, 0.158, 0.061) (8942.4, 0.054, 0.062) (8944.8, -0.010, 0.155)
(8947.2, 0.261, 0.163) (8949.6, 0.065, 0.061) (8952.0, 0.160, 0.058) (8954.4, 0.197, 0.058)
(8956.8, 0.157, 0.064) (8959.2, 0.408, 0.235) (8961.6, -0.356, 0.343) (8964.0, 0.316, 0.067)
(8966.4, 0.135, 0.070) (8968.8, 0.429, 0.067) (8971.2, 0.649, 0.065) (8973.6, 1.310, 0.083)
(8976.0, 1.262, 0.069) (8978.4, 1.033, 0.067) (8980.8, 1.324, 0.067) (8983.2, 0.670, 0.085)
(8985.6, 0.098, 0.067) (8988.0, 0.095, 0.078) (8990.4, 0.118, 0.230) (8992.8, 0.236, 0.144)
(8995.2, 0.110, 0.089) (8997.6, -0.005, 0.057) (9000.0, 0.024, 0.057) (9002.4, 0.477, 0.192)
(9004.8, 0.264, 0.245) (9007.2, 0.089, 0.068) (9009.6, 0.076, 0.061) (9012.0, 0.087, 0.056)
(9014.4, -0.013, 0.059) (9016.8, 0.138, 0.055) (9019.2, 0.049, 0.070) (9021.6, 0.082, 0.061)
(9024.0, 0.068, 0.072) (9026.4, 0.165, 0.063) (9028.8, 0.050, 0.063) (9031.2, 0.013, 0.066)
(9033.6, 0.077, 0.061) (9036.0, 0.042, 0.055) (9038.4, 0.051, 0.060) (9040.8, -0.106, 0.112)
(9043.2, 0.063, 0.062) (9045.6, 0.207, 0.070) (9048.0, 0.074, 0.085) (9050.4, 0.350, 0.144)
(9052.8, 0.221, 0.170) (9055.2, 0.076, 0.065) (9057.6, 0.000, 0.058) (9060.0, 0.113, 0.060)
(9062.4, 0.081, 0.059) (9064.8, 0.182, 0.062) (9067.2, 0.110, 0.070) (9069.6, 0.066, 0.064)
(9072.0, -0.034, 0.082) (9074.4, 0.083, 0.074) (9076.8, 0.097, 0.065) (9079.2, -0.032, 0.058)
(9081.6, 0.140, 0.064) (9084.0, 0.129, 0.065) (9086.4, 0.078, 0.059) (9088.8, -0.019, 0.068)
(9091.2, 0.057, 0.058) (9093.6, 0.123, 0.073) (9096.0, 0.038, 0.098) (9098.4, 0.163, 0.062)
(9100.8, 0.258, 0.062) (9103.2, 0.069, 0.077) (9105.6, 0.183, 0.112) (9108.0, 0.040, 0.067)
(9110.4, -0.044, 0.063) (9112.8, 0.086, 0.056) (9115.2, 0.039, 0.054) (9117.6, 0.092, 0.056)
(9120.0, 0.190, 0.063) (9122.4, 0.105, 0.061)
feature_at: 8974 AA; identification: [O II] 3727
